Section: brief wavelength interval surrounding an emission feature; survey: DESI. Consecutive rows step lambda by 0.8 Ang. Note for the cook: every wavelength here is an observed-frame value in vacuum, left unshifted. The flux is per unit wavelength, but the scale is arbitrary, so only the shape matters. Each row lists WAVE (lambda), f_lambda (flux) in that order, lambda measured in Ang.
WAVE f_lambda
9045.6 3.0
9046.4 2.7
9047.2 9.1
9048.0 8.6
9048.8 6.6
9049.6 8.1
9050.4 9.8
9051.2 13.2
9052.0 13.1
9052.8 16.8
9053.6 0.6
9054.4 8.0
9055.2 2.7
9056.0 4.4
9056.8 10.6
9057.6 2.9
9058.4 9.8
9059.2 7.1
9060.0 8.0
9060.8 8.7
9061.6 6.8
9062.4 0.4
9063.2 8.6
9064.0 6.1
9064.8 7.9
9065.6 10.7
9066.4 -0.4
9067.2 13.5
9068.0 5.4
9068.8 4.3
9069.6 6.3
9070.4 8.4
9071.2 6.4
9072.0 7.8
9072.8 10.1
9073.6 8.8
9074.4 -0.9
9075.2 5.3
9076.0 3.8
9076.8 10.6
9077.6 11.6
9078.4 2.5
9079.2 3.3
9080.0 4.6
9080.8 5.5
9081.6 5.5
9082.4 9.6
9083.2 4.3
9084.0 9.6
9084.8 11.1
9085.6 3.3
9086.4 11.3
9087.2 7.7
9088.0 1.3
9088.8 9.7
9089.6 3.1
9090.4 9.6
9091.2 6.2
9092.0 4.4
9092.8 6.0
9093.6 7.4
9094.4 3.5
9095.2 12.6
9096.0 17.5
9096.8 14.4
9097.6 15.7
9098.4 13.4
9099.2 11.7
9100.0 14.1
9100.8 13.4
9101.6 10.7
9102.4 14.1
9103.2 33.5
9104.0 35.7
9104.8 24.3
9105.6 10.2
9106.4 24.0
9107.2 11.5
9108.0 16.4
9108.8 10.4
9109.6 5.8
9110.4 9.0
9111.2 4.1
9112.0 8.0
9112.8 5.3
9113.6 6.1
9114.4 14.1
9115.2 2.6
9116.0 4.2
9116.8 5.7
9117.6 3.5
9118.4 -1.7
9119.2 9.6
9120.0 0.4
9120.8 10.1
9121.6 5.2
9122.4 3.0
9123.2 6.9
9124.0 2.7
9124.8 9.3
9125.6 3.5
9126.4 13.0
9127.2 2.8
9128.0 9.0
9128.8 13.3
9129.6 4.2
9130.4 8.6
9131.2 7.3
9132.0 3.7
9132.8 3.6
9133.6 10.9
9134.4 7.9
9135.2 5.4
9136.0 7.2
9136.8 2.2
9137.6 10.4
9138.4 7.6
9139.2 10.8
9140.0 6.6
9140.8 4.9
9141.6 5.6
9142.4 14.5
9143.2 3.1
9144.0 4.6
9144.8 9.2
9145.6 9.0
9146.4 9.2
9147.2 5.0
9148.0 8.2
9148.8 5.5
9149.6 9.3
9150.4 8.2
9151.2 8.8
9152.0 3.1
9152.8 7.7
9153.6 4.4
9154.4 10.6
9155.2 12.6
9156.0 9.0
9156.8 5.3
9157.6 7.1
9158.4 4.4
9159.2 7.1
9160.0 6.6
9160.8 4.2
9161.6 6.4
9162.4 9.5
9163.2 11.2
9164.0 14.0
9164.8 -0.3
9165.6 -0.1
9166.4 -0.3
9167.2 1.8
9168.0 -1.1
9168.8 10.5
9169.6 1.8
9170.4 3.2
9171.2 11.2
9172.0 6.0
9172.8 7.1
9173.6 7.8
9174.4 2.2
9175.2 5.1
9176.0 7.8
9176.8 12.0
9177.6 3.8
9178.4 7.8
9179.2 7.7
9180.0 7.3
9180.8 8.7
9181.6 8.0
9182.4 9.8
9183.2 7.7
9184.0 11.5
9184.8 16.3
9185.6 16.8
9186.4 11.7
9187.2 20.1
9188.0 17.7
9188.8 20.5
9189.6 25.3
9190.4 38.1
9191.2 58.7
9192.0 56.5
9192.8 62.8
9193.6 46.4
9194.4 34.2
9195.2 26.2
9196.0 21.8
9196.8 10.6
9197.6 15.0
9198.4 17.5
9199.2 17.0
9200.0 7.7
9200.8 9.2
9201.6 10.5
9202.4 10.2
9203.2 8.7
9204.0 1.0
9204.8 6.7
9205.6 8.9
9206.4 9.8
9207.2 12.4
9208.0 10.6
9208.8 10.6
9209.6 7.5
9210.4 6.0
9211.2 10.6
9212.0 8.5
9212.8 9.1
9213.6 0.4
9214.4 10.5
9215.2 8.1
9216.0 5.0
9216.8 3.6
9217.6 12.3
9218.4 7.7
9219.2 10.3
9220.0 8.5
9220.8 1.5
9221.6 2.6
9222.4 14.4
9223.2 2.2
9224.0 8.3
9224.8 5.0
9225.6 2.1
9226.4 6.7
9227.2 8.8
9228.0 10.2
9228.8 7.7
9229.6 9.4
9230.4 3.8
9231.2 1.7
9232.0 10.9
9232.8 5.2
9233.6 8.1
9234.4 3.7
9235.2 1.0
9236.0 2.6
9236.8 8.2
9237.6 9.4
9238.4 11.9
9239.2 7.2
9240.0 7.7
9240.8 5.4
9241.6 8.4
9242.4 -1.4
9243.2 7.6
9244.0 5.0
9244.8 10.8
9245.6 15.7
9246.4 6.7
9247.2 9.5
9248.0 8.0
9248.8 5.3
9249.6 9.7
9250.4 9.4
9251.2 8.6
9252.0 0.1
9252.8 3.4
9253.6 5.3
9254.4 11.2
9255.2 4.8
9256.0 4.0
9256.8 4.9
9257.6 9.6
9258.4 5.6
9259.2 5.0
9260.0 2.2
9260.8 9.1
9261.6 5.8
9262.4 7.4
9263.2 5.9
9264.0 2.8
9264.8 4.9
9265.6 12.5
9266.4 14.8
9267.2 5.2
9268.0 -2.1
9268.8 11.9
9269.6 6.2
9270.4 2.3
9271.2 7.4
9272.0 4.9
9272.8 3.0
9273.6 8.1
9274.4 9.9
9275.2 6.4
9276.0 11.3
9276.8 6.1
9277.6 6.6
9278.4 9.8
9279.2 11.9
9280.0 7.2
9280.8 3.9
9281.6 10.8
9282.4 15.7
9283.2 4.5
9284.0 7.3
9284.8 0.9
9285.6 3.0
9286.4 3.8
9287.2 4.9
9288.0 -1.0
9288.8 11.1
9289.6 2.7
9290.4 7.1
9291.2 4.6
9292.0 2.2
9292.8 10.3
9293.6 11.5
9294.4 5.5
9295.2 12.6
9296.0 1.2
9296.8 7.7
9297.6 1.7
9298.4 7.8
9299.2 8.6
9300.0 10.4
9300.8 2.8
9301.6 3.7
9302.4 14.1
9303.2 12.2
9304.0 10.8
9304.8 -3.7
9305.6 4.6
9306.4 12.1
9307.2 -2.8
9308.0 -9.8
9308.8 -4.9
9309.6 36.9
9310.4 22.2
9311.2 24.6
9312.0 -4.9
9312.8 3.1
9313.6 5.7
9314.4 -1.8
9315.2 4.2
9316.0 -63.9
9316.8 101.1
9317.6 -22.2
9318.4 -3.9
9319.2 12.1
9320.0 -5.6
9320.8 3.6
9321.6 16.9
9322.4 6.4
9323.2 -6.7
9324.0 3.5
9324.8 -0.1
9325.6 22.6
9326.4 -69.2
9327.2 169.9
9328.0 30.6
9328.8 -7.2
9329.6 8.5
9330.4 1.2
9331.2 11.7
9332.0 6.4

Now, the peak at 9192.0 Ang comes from [O III] 5007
